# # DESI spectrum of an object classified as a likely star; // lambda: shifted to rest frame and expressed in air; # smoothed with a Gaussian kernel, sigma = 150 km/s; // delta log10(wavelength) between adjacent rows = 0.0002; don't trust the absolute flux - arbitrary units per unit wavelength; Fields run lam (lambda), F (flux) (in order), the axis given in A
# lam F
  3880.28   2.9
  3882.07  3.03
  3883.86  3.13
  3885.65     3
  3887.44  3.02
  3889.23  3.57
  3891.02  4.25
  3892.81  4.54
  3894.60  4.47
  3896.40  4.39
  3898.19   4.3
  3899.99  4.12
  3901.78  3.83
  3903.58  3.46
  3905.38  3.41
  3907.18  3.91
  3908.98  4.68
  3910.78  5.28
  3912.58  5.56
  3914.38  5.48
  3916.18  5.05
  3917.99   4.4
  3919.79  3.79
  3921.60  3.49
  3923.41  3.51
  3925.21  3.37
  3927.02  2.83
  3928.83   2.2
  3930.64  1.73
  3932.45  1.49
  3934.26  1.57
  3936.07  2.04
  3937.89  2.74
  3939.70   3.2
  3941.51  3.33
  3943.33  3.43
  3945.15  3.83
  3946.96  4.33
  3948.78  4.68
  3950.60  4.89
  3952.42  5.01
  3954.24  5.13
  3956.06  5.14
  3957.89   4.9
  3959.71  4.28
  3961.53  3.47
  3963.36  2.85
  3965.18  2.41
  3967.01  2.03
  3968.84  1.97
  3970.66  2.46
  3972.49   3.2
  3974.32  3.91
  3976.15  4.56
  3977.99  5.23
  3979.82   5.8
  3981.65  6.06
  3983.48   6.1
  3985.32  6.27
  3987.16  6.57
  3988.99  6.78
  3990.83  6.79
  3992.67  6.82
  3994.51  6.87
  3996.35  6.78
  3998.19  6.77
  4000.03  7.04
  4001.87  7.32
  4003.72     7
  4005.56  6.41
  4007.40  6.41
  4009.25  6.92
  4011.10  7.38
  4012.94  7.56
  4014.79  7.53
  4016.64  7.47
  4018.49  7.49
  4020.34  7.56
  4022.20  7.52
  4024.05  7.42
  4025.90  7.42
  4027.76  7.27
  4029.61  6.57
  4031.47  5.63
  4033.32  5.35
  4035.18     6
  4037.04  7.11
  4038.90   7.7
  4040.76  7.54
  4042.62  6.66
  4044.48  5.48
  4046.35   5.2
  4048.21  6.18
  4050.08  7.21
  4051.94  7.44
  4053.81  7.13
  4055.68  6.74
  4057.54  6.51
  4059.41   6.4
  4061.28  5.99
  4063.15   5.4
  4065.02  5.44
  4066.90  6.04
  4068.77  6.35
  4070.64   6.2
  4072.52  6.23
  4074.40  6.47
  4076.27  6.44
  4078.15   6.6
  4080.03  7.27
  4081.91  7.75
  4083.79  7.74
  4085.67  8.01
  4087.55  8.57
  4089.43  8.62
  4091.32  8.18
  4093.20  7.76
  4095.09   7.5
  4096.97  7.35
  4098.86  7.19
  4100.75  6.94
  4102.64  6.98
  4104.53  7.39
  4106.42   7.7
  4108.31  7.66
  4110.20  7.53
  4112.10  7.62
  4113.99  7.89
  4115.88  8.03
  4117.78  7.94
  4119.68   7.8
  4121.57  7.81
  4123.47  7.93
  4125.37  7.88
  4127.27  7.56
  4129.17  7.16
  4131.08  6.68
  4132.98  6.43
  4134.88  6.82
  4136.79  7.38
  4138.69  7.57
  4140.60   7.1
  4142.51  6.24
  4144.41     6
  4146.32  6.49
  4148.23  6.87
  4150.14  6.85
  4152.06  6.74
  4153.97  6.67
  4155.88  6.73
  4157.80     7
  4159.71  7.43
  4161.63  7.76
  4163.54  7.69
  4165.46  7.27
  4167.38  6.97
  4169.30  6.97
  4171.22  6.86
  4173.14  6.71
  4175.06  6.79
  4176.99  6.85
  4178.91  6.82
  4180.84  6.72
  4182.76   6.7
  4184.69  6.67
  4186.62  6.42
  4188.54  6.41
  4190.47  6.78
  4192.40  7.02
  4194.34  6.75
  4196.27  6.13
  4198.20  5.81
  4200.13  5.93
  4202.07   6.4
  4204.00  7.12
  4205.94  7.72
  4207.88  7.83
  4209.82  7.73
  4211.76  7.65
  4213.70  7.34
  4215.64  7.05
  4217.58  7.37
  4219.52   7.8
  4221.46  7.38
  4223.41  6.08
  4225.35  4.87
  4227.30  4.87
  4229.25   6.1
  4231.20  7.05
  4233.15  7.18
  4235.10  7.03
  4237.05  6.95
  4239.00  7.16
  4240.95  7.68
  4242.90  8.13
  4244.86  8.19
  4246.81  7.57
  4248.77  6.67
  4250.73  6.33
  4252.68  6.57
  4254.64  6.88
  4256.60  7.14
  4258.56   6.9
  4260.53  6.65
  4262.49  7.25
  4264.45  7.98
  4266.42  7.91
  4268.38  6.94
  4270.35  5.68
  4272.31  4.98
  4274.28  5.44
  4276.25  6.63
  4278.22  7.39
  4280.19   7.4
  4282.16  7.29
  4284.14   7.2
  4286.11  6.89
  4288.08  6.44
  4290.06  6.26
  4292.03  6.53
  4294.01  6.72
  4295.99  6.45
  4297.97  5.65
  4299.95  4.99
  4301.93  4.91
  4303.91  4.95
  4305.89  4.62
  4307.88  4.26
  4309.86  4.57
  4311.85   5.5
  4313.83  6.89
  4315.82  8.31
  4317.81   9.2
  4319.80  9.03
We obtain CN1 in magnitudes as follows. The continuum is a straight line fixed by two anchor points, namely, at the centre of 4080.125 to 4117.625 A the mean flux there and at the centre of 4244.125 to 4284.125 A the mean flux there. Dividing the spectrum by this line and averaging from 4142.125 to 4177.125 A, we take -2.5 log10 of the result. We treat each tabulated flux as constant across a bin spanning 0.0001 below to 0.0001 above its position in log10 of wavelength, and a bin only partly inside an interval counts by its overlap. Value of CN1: 0.08 mag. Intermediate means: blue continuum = 7.7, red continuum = 6.89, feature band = 6.9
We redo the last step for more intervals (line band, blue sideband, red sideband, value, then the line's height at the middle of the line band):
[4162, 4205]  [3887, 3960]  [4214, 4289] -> -0.082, 6.25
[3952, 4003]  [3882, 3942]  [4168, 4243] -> -0.172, 4.32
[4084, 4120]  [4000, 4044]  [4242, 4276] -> -0.112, 6.96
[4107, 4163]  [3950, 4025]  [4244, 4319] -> -0.180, 6.13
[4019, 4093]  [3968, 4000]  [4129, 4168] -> -0.113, 6.14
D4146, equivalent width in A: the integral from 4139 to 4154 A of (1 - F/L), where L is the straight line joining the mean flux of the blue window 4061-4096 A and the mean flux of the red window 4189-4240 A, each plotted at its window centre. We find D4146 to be 0.5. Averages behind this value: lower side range 7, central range 6.66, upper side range 6.81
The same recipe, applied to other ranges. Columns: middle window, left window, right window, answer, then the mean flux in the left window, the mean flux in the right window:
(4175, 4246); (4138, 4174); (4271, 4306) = -2.76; 6.94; 6.19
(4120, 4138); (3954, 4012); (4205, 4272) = -2.85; 5.37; 7.03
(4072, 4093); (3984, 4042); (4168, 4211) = -1.84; 6.94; 6.78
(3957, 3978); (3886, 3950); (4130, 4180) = 4.82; 3.69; 6.91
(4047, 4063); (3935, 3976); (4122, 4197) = -4.25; 3.61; 6.93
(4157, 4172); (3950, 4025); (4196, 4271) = -1.44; 5.72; 6.96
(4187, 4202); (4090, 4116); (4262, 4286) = 1.60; 7.55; 6.83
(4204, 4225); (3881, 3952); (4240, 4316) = -4.53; 3.68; 6.51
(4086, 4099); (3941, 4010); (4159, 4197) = -3.81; 5.11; 6.89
